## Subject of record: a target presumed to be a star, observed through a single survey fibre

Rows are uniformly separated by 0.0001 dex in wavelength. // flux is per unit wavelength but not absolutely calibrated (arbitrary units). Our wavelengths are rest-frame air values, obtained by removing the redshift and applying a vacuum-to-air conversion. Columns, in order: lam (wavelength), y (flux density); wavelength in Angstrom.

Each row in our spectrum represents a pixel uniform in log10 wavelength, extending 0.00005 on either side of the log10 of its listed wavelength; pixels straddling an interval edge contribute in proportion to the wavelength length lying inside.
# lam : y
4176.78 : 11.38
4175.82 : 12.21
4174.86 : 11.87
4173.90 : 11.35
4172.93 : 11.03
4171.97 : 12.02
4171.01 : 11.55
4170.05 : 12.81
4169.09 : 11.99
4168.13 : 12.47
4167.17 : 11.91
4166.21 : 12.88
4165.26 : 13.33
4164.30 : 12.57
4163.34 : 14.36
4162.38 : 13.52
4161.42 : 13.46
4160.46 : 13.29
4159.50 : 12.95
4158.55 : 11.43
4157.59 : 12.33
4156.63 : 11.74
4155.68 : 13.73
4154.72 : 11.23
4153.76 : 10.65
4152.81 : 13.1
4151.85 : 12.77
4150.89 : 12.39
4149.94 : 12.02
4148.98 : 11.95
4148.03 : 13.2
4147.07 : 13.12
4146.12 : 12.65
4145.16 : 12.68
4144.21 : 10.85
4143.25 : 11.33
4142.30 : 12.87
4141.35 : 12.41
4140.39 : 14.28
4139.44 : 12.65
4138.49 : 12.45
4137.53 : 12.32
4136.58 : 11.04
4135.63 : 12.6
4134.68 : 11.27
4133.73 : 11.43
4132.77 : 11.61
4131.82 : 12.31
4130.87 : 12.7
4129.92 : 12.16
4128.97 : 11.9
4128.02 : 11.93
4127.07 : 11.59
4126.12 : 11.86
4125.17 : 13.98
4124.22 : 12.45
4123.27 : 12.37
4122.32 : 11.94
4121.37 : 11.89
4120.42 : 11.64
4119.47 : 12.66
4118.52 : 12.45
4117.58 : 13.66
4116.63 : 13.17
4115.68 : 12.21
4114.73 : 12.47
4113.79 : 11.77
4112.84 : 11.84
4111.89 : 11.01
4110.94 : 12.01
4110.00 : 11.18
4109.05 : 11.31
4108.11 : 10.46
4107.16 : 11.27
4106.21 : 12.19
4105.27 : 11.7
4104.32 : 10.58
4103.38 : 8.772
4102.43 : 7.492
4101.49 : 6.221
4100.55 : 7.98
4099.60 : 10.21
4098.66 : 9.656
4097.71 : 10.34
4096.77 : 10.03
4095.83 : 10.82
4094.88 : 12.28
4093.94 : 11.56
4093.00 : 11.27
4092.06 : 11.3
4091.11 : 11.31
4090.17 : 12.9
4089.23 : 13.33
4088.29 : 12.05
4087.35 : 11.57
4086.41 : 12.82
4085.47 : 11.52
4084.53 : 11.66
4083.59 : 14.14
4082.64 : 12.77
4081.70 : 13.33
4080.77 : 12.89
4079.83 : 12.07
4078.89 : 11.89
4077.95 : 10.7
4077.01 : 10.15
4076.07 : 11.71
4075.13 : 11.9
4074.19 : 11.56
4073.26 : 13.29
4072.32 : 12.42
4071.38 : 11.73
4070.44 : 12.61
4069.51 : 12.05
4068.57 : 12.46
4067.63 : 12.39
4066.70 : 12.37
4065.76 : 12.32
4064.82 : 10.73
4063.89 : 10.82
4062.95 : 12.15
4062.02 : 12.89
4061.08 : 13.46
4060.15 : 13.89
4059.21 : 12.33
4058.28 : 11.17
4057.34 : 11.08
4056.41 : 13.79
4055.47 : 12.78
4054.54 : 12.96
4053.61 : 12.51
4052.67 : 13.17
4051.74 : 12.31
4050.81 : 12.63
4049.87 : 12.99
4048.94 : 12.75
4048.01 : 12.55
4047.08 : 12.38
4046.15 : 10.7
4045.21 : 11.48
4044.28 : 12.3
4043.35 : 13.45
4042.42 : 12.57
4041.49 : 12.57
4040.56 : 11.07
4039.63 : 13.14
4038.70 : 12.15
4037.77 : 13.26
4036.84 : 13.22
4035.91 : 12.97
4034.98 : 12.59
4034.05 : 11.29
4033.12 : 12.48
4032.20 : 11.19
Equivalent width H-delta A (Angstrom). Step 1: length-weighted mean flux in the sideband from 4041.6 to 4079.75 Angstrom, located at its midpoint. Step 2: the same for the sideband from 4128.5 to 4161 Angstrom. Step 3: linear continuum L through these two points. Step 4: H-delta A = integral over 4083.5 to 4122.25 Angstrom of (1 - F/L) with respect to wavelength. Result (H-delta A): 3.0 Angstrom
